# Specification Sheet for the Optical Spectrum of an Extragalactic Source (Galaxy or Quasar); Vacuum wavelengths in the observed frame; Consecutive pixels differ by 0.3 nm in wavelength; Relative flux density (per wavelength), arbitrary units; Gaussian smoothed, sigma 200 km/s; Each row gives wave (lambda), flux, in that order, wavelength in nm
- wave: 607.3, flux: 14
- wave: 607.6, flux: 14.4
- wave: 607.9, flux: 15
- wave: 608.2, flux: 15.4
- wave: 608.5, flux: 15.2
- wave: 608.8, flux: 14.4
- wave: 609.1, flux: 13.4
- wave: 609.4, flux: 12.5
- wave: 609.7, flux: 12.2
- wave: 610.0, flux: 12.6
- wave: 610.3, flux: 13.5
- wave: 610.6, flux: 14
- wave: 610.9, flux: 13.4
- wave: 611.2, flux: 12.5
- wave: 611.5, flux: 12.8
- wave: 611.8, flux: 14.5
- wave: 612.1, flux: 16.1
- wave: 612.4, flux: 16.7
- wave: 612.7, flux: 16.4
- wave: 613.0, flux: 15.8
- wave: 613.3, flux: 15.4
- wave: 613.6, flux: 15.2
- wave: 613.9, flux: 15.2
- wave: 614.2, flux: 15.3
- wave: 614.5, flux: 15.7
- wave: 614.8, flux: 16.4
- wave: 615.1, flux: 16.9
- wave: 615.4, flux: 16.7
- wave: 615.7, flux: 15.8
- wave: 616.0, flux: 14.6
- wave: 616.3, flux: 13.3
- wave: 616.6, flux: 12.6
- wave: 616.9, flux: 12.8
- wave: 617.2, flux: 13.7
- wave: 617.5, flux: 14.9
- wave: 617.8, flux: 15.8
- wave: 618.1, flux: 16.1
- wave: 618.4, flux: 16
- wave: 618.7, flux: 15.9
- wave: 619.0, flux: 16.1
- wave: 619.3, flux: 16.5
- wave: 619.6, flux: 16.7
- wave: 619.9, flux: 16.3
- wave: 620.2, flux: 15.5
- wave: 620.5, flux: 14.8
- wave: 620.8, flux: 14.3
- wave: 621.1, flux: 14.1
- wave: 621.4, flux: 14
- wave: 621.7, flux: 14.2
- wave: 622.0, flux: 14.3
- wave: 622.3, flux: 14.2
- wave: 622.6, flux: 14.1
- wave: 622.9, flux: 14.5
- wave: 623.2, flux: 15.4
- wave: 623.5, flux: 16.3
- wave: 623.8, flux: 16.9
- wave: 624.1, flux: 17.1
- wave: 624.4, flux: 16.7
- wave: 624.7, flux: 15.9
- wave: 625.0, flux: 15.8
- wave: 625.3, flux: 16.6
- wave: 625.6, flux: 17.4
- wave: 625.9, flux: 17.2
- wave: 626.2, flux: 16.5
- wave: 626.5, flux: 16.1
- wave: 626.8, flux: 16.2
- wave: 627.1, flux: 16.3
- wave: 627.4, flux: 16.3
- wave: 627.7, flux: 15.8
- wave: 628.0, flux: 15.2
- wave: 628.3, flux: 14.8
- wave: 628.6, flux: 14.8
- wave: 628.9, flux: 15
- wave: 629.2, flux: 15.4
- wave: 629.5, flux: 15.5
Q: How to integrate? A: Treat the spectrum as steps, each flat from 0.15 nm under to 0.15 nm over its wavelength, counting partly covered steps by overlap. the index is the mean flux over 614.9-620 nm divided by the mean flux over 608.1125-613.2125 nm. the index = 1.1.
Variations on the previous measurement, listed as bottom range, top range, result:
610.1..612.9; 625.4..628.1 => 1.13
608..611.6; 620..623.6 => 1.08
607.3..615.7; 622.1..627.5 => 1.09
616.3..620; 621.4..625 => 1.01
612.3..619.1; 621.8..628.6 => 1.03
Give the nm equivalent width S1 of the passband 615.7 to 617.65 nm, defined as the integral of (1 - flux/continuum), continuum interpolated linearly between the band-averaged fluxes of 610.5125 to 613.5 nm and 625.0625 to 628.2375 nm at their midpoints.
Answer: 0.19 nm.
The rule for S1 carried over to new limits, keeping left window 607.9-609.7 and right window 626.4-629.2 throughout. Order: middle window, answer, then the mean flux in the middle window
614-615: -0.09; 15.8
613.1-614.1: -0.06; 15.3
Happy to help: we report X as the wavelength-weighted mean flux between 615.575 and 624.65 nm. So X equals 15.1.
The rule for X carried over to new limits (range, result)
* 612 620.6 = 15.5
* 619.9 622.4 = 14.5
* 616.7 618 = 14.3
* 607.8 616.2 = 14.8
